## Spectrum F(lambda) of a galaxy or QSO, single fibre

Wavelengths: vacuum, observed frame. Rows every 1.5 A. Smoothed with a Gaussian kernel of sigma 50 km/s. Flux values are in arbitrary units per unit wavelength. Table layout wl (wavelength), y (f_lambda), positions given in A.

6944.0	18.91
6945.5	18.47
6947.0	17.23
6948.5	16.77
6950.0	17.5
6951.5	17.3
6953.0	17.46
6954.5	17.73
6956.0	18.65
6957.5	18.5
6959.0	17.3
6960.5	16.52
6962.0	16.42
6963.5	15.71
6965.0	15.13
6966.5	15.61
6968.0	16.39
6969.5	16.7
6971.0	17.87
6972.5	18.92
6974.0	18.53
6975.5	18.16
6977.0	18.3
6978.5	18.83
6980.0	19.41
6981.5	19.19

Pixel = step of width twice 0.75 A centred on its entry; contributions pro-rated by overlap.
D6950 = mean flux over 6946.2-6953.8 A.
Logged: 17.3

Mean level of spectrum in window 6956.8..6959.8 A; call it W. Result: 17.9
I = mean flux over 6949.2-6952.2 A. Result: 17.4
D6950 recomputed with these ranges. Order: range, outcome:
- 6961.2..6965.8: 15.8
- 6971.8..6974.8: 18.7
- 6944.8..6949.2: 17.5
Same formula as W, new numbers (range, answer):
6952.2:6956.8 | 17.9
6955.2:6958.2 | 18.6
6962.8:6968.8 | 15.7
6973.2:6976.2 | 18.4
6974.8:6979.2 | 18.4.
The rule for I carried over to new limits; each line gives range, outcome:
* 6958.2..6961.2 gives 16.9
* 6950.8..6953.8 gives 17.4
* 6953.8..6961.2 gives 17.7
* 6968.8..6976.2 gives 18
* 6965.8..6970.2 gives 16.2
